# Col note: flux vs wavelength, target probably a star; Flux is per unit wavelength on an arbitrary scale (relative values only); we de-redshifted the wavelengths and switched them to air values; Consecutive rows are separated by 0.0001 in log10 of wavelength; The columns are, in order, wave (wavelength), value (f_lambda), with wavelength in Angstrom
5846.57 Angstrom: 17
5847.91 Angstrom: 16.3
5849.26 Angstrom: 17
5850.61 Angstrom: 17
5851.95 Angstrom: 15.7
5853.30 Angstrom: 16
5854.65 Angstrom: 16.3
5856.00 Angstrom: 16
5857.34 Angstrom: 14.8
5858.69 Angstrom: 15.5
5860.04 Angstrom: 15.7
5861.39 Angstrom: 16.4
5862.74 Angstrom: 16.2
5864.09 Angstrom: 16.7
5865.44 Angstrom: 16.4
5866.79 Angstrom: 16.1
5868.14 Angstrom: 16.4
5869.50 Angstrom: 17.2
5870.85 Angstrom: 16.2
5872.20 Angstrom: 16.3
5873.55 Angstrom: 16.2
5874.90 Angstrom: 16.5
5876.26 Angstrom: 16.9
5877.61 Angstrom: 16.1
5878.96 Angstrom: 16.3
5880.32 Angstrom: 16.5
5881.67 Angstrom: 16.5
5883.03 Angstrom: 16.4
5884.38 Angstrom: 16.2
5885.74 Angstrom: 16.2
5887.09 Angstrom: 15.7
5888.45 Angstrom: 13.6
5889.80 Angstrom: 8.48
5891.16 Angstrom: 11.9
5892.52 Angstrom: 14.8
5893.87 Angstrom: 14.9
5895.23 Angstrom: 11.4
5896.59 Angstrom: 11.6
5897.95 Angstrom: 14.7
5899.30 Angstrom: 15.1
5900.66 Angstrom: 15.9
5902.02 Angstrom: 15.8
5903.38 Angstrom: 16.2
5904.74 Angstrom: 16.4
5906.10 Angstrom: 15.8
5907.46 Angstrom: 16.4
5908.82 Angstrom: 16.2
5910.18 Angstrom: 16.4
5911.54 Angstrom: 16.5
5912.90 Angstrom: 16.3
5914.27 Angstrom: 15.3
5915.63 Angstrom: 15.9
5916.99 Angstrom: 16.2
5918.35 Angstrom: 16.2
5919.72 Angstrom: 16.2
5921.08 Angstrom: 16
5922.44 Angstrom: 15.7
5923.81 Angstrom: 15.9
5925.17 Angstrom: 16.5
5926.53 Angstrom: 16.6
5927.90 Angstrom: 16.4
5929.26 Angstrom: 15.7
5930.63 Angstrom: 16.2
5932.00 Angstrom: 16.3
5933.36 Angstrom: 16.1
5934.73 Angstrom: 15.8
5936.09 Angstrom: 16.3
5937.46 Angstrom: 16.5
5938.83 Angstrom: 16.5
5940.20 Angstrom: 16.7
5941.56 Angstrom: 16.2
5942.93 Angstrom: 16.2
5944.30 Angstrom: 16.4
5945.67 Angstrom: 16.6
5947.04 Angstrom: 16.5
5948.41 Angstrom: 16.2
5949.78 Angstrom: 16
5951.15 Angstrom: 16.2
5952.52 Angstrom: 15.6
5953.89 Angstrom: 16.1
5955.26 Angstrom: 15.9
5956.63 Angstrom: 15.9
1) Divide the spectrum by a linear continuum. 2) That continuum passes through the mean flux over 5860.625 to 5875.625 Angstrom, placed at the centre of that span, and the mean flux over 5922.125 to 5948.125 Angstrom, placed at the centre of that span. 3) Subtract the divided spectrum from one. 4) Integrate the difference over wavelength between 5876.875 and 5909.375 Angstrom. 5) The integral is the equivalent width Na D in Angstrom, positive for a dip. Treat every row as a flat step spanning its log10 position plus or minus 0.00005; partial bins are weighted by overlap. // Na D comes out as 2.8 Angstrom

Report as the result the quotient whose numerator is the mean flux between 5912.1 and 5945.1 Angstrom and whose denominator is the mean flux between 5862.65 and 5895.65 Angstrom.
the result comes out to 1.0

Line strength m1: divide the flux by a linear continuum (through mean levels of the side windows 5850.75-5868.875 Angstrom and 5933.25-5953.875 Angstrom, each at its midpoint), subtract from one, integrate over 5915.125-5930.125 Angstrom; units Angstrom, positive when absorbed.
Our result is 0.07 Angstrom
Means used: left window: 16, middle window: 16.1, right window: 16.3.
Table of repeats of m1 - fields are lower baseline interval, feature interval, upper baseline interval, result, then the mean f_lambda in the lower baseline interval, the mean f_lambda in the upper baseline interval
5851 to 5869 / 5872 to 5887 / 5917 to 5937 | -0.3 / 16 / 16.1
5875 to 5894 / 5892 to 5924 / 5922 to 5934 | 0.4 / 15.1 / 16.2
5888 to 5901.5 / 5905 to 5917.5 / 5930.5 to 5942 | -1.4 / 13.3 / 16.3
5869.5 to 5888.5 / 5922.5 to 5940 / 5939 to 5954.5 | 0.0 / 16.2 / 16.3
